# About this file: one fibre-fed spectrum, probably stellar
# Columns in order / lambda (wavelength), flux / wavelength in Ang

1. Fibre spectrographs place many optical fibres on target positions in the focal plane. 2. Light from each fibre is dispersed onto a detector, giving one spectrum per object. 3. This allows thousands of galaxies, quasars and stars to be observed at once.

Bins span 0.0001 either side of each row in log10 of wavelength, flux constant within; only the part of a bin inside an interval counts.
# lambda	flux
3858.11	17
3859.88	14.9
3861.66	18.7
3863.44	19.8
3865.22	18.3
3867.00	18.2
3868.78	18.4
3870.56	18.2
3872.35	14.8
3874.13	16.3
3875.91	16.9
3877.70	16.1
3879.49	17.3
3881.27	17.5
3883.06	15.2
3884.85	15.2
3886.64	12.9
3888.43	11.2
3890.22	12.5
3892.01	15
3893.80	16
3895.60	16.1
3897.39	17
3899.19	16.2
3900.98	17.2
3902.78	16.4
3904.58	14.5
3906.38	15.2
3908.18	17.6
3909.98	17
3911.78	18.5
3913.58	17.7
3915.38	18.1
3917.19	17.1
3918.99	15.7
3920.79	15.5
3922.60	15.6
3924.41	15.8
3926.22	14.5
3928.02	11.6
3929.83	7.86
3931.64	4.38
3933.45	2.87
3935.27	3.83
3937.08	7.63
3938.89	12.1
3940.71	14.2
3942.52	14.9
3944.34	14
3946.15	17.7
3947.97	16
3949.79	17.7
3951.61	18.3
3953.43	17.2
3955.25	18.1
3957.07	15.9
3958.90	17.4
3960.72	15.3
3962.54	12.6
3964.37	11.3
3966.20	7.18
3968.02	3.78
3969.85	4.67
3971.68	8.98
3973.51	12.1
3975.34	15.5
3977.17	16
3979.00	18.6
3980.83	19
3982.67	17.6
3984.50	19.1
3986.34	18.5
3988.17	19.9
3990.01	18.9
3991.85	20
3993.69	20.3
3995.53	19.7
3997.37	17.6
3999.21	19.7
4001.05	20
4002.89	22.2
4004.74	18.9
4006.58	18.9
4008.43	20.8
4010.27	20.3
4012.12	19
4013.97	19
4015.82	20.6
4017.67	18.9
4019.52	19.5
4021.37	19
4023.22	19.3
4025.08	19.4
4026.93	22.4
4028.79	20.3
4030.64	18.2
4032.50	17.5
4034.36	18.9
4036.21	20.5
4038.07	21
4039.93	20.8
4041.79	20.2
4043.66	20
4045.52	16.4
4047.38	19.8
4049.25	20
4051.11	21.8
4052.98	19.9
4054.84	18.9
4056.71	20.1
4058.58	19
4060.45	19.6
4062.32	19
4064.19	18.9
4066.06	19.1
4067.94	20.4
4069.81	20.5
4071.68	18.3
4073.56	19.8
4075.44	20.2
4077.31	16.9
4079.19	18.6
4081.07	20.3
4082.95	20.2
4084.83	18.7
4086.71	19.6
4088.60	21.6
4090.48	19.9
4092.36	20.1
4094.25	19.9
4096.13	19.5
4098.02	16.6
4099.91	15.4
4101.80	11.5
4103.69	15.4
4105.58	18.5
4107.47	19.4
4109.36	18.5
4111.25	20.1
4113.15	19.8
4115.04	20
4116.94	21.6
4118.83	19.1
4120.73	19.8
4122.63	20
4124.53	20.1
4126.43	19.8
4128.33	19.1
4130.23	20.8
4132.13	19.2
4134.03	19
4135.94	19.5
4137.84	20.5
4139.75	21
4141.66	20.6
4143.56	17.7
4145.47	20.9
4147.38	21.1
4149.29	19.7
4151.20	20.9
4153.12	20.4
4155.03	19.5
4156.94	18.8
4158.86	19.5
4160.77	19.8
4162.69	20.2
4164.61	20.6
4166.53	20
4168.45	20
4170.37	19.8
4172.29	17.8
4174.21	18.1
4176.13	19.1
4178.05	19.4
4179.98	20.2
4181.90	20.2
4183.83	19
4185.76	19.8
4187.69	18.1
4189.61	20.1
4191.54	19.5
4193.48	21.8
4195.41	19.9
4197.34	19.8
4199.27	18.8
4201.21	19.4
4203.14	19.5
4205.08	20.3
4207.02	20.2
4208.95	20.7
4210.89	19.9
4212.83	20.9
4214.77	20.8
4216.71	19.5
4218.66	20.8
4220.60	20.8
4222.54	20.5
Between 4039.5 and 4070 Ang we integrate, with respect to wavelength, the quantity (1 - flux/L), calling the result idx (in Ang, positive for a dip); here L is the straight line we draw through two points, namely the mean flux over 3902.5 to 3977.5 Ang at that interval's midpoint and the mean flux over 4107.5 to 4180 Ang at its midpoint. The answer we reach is -4.7 Ang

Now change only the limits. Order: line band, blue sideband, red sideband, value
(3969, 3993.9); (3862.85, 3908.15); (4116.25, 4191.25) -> 1.6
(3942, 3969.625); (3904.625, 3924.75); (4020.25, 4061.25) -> 5.3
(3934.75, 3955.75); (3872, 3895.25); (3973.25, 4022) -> 3.5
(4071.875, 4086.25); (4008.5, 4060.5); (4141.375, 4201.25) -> 0.3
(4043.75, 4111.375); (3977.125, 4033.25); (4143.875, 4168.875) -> 2.6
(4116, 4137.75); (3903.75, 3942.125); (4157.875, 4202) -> -1.9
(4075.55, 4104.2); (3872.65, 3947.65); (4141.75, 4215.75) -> -0.6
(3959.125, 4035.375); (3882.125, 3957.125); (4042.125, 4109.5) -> -2.5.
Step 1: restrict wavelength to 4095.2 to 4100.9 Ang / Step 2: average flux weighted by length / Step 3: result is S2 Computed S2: 17.1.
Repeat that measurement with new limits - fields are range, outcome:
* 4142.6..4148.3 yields 19.9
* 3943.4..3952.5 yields 16.7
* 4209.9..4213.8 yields 20.4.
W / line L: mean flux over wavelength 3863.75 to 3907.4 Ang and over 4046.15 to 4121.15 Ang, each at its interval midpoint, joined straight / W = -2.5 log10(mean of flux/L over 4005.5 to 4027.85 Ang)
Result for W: -0.10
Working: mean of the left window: 16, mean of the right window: 19.1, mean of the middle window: 19.8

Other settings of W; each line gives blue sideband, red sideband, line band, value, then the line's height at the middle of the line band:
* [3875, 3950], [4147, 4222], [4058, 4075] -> -0.11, 17.5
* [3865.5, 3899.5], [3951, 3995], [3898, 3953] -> 0.10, 15.6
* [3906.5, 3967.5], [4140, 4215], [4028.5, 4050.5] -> -0.18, 16.4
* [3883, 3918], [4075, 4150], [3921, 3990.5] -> 0.23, 16.7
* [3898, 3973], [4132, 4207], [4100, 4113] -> 0.05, 18.1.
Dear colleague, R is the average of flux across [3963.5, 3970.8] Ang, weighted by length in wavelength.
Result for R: 6.71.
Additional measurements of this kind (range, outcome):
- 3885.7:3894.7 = 13.5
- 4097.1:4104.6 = 14.7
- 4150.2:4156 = 20.3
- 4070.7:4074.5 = 19.1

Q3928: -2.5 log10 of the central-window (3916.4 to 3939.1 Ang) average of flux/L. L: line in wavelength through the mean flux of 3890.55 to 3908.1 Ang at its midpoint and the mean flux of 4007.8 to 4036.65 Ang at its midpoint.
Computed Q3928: 0.45 mag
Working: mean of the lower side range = 15.9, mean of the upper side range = 19.6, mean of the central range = 11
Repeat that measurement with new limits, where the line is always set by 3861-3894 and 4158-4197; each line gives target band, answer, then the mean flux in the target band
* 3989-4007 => -0.119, 19.6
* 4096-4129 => 0.022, 18.5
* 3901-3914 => -0.008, 16.7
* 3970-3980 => 0.268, 13.6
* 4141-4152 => -0.047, 20.1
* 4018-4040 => -0.099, 19.7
